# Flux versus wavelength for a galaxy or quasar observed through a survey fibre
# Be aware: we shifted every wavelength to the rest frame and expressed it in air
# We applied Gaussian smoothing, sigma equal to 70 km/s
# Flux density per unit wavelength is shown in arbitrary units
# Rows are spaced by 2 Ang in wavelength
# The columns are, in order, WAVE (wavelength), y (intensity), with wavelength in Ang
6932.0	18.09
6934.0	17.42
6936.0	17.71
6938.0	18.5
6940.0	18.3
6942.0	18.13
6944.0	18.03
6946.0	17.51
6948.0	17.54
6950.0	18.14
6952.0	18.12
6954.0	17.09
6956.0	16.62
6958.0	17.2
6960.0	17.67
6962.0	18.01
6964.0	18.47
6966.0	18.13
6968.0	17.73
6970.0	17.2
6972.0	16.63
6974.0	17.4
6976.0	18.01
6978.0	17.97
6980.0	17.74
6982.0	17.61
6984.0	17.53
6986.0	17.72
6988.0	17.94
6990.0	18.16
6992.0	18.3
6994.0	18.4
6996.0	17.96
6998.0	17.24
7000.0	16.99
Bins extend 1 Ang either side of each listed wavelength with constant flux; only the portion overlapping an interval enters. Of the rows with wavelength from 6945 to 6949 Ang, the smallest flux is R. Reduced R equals 17.51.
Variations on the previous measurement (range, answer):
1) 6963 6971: 17.2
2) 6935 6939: 17.71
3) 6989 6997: 17.96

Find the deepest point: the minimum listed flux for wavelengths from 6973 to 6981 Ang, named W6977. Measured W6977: 17.4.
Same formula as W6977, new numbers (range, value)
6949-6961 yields 16.62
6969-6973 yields 16.63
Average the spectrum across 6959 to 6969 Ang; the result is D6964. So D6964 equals 18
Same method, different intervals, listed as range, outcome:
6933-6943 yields 18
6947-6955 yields 17.7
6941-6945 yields 18.1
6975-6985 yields 17.8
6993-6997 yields 18.2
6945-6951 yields 17.7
